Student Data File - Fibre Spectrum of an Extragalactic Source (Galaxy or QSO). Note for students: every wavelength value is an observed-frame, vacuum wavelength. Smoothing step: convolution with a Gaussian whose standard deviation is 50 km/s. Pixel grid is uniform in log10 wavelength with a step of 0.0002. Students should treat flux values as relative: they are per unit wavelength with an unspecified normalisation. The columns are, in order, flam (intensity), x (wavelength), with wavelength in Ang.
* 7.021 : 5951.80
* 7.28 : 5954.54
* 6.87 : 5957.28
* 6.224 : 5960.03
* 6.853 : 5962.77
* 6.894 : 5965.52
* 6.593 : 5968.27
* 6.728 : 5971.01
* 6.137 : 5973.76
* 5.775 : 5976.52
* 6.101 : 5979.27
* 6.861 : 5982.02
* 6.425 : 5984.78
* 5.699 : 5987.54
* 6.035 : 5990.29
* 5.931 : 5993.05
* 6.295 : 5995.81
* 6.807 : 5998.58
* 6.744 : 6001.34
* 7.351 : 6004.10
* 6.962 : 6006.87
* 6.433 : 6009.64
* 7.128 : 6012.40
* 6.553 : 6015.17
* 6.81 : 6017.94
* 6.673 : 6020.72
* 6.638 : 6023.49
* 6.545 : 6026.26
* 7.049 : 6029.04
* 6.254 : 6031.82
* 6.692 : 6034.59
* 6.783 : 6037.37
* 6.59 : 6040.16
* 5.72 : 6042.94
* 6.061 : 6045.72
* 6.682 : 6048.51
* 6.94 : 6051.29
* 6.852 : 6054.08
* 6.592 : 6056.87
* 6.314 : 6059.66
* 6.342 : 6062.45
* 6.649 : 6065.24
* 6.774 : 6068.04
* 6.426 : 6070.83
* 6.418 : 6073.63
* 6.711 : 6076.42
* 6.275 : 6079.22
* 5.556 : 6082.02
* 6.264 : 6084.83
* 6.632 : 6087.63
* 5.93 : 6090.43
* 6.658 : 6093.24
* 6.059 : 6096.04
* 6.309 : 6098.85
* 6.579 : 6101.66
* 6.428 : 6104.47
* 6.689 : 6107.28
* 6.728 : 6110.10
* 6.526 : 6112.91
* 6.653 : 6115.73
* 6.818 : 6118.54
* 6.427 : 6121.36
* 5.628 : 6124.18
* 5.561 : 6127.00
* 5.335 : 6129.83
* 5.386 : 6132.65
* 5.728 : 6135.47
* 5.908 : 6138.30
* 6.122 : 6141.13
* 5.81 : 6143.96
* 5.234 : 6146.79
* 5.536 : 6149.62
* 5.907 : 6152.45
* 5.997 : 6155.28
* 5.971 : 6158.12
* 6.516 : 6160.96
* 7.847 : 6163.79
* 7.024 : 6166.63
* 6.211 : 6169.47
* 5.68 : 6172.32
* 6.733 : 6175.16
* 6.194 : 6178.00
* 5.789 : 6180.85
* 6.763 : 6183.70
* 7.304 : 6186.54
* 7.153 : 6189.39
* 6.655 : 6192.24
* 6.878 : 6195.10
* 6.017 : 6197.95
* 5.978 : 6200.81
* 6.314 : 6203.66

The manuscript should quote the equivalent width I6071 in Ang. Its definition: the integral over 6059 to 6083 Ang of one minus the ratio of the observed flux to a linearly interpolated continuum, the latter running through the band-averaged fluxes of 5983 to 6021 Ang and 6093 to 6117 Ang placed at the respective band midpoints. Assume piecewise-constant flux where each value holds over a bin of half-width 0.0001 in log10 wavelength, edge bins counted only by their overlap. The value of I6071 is 0.5 Ang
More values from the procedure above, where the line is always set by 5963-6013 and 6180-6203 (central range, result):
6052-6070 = -0.2 Ang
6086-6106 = 0.5 Ang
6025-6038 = -0.3 Ang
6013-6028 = -0.4 Ang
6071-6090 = 0.7 Ang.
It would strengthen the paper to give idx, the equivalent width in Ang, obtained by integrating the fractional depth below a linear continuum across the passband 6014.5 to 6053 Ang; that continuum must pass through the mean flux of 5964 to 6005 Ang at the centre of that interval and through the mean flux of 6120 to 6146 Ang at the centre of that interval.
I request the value -2.34 Ang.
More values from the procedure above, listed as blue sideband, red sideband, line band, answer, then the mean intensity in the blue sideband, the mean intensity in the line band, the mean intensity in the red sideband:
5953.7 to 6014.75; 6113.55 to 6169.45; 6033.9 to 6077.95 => -1.36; 6.55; 6.53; 6.08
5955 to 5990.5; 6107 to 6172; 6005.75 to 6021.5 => -0.99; 6.43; 6.76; 6.14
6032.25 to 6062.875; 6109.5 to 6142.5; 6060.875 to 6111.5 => -1.07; 6.5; 6.41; 6.05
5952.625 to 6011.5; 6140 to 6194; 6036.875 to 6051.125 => 0.18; 6.53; 6.39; 6.34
